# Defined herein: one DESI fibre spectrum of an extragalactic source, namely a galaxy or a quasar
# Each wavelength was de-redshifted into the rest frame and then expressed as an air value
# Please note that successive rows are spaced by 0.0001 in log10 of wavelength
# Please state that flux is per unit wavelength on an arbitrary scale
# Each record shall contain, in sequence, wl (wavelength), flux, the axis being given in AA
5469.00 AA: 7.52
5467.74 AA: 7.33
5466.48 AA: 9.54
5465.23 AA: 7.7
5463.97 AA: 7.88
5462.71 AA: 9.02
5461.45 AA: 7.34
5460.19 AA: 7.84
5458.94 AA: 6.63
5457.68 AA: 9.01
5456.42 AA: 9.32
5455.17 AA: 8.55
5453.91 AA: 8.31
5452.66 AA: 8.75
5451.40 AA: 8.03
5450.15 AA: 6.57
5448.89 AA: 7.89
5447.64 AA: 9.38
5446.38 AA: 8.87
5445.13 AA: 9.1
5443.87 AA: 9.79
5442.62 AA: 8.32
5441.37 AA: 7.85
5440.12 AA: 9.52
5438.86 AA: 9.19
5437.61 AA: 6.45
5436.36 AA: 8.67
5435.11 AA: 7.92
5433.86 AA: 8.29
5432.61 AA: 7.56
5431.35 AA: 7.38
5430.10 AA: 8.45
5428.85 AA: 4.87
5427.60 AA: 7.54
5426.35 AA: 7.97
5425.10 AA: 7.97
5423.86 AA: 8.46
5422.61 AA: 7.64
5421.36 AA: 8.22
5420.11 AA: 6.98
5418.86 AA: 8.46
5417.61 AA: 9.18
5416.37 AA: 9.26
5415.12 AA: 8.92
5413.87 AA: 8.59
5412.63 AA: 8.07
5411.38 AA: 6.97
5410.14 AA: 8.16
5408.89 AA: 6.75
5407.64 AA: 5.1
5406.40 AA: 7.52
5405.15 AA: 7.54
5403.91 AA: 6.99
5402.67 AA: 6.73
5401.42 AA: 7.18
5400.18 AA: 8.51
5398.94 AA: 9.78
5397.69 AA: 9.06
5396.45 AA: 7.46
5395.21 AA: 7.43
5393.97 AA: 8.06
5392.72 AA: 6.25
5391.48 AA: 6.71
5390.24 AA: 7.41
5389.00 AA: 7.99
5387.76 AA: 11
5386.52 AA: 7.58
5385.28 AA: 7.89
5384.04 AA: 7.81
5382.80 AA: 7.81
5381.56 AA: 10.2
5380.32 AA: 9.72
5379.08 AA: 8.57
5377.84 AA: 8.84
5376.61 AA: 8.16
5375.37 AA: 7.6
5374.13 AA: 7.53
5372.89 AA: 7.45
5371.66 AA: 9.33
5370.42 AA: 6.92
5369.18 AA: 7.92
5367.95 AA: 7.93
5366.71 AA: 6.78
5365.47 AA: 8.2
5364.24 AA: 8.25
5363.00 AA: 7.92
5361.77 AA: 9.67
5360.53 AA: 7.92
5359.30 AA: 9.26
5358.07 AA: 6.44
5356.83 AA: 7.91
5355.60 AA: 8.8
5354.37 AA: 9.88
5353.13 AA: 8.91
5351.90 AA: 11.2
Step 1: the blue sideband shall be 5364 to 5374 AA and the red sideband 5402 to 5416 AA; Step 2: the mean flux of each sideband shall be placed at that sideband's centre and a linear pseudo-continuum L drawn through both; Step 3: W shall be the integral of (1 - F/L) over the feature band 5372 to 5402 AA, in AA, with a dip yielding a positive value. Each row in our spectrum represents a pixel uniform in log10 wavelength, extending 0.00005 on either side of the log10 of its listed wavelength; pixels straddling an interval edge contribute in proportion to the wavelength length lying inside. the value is -2.11 AA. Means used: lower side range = 7.82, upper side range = 7.43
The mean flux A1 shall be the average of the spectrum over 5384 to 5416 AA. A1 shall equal 7.76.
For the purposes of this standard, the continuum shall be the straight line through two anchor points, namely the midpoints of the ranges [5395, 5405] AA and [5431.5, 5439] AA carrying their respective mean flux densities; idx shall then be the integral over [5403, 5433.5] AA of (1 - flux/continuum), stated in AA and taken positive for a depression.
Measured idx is 0.8 AA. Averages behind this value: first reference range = 7.9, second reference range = 7.9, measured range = 7.69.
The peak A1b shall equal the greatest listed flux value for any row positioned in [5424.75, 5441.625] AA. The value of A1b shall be 9.52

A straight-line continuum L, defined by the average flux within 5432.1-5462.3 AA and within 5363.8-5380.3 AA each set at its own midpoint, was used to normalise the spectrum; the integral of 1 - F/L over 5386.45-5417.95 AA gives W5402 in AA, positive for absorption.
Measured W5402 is 1.1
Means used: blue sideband 8.02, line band 7.85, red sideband 8.31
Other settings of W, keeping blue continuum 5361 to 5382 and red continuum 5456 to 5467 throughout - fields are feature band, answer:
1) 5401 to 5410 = 1.5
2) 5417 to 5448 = 0.3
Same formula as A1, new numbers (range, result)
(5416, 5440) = 7.94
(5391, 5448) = 7.93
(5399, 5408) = 7.31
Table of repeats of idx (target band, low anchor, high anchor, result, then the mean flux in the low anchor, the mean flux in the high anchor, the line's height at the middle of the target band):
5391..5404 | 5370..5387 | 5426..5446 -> 0.8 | 8.26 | 8.07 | 8.2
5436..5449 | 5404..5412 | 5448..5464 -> -1.4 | 7.01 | 8.12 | 7.81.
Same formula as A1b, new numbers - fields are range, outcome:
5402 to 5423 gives 9.26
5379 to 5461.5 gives 11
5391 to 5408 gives 9.78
